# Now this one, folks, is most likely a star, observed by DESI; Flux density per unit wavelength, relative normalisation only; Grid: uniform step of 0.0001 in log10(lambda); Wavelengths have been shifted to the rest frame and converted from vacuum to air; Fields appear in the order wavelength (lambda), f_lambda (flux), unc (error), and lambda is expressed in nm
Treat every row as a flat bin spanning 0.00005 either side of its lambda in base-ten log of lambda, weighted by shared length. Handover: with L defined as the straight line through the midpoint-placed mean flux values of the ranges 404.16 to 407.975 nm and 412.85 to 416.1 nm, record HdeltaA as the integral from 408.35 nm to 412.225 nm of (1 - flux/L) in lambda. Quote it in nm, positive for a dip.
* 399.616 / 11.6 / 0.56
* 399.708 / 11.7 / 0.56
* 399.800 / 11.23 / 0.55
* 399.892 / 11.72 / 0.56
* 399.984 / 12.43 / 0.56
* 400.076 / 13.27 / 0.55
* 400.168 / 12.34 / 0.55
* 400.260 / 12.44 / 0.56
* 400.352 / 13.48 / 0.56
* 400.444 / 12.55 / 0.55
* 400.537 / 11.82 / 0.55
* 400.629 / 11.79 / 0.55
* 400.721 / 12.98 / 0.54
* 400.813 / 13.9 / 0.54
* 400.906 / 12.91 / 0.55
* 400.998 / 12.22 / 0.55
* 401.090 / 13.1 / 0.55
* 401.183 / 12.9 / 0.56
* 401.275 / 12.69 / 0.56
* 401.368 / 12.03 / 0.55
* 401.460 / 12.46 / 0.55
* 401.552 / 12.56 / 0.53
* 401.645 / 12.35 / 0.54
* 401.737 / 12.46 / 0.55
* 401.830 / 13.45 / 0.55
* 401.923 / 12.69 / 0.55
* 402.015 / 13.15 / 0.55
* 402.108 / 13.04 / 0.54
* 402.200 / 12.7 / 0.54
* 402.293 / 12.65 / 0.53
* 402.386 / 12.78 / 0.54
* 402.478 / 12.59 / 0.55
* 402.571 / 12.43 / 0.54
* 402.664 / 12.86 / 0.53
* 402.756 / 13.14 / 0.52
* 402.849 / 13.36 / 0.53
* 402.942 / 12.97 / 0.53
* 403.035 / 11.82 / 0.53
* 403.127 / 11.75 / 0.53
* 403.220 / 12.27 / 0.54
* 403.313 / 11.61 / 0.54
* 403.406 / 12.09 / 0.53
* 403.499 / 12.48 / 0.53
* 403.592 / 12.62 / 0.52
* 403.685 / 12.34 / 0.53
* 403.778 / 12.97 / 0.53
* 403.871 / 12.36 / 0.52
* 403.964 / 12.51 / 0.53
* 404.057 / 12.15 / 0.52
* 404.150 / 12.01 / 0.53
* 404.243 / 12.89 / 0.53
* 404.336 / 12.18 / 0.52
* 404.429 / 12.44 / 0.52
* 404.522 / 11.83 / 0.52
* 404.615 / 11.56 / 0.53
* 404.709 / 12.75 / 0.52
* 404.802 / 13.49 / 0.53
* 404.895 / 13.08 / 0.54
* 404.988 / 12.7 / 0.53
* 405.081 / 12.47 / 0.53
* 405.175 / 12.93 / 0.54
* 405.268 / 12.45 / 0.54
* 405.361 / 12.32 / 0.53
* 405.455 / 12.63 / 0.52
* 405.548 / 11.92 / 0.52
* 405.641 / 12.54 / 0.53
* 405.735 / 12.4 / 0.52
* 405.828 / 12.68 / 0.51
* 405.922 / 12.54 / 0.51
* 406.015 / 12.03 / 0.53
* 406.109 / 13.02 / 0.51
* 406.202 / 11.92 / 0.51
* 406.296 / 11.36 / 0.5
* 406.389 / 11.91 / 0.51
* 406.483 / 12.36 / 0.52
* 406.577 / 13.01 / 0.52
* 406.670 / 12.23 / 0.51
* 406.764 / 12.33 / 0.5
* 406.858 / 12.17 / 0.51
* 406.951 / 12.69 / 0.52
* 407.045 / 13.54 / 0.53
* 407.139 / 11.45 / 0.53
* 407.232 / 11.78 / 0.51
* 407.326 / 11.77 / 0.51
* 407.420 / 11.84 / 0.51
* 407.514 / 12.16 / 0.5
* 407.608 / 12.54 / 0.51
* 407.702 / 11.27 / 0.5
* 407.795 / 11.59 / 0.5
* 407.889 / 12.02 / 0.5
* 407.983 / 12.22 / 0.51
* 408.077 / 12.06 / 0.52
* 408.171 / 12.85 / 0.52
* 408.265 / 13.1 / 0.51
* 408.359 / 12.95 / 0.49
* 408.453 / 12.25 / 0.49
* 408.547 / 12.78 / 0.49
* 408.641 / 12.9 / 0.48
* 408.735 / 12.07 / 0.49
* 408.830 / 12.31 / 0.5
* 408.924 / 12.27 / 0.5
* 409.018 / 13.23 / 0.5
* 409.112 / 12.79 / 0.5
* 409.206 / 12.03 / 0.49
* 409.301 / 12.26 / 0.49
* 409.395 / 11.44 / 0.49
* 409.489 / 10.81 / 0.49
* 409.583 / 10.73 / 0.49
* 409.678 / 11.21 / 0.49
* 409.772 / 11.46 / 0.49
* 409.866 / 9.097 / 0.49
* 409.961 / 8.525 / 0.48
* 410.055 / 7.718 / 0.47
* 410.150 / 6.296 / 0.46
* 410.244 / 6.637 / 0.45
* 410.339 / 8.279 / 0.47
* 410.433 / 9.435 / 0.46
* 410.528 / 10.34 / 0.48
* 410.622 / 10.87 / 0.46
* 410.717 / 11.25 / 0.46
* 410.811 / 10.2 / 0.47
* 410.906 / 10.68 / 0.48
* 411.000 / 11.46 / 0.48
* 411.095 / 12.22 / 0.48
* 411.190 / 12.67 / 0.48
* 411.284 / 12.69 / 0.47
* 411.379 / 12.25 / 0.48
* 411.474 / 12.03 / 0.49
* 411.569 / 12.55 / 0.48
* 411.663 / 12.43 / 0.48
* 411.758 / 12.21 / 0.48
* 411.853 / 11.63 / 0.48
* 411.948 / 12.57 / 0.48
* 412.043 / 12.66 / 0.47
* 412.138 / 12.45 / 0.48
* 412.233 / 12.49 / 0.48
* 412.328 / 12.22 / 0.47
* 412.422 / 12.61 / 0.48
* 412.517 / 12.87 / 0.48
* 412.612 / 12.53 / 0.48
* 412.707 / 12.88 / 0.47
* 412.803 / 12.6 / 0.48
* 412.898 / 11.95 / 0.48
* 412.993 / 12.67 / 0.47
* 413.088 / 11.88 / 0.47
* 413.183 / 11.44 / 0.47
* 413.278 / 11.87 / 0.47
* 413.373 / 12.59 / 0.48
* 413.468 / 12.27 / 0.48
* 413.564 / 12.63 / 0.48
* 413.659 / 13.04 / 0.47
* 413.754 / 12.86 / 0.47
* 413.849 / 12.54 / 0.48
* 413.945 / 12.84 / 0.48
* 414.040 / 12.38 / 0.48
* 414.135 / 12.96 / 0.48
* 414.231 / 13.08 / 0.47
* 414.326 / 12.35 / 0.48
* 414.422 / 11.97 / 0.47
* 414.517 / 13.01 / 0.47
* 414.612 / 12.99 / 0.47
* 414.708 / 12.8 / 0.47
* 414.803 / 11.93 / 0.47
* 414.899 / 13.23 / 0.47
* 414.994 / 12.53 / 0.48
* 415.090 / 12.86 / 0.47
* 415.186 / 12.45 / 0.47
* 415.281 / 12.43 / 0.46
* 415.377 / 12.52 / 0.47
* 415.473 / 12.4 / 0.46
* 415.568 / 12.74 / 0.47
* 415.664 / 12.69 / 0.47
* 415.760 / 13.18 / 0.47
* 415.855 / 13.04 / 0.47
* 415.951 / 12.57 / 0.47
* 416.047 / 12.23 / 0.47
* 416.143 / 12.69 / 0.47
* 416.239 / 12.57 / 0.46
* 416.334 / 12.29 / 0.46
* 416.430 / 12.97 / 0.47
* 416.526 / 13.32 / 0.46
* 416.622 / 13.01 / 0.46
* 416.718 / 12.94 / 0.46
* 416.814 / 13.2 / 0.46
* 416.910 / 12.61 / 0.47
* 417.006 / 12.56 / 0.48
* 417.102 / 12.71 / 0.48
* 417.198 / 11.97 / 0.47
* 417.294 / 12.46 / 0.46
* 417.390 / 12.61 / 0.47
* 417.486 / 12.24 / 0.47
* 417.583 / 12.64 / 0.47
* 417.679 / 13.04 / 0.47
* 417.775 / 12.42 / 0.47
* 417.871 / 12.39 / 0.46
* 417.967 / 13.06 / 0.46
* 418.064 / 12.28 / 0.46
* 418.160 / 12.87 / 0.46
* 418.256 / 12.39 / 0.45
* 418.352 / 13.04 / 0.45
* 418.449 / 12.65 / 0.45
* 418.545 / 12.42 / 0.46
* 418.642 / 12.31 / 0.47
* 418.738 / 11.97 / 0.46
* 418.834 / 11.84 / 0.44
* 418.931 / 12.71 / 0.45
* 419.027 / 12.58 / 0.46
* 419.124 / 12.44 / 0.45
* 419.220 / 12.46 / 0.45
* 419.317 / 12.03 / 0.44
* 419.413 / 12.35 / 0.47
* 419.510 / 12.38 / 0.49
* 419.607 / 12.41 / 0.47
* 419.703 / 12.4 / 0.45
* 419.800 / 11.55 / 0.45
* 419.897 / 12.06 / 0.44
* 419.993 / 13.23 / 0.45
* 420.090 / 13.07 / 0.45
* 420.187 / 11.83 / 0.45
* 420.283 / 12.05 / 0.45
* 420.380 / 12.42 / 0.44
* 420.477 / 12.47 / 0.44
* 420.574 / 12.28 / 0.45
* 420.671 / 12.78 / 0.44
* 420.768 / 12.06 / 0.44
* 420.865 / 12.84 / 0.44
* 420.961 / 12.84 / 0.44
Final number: 0.36 nm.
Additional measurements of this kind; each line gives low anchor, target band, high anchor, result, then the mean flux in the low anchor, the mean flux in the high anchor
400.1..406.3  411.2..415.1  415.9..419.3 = 0.023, 12.5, 12.6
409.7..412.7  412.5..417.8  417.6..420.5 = -0.375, 11.1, 12.4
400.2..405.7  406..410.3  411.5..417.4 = 0.311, 12.6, 12.6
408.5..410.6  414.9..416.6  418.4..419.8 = -0.139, 10.7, 12.3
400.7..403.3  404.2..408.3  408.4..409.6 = 0.017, 12.7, 12.2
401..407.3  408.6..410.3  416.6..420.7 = 0.237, 12.5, 12.5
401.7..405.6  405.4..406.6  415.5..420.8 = 0.021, 12.5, 12.5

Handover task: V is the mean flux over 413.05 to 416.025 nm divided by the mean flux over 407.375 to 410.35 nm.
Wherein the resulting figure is 1.11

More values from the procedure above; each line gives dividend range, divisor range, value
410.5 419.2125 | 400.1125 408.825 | 1.00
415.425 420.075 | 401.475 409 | 1.01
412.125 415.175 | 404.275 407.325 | 1.01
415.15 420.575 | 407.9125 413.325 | 1.08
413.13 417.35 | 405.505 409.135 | 1.02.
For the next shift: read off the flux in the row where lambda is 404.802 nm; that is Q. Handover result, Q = 13.49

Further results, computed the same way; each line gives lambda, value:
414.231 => 13.08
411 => 11.46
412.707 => 12.88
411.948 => 12.57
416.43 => 12.97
